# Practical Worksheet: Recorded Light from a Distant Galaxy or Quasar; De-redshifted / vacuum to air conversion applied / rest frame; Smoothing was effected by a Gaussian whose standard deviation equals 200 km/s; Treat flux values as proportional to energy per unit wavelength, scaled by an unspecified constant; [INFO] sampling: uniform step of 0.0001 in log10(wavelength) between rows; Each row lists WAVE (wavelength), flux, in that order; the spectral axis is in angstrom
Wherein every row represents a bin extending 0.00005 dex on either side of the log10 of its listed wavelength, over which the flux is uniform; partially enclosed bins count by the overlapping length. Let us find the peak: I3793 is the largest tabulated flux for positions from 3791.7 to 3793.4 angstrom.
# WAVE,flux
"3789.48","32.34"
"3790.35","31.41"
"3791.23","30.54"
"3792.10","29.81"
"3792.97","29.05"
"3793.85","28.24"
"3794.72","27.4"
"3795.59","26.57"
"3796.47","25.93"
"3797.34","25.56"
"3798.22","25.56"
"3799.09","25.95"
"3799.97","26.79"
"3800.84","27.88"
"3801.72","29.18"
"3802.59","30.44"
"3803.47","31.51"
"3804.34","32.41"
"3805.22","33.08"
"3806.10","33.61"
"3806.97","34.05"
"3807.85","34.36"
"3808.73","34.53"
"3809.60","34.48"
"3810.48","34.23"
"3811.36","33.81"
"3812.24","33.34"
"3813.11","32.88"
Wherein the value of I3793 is 29.81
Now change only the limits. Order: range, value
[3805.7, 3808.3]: 34.36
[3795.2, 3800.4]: 26.79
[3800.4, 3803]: 30.44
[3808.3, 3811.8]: 34.53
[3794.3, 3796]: 27.4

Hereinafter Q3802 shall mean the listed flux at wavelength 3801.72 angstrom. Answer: 29.18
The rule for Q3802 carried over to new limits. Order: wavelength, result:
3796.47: 25.93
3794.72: 27.4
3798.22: 25.56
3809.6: 34.48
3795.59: 26.57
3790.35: 31.41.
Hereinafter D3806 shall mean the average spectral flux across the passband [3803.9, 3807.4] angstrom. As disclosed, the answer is 33.3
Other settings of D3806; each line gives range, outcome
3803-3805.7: 32.3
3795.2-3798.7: 25.9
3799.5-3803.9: 29.1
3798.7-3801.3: 26.9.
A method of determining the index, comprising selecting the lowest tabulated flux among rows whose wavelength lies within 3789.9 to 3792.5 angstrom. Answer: 29.81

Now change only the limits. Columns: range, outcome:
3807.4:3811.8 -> 33.81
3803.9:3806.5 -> 32.41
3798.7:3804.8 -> 25.95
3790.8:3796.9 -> 25.93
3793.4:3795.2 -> 27.4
